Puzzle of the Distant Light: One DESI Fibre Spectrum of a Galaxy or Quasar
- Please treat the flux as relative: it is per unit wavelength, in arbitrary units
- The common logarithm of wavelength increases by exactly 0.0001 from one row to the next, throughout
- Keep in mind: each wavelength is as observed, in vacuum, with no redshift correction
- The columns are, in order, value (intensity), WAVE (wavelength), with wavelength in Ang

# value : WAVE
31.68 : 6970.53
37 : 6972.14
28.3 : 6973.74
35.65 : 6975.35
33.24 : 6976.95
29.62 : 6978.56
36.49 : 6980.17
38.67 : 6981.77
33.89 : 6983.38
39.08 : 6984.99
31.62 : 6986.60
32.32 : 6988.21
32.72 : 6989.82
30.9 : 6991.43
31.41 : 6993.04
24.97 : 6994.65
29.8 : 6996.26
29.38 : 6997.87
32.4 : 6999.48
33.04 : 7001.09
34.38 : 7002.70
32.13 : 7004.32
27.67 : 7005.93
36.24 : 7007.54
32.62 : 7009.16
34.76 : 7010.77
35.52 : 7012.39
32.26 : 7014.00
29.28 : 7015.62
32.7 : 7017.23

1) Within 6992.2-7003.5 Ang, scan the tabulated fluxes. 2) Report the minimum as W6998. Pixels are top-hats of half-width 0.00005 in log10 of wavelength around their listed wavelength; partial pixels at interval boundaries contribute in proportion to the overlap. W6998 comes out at 24.97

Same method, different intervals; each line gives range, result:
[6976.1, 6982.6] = 29.62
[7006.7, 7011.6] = 32.62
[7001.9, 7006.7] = 27.67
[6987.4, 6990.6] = 32.32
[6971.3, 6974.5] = 28.3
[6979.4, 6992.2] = 30.9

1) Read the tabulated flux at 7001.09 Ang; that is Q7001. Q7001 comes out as 33.04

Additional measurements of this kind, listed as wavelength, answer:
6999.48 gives 32.4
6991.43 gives 30.9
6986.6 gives 31.62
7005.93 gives 27.67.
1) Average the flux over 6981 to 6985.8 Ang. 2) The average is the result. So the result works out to 37.2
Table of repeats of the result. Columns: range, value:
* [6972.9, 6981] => 32.7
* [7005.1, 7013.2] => 33.4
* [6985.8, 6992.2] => 31.9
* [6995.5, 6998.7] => 29.6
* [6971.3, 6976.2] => 33.7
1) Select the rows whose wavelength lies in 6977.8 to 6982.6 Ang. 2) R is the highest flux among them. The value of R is 38.67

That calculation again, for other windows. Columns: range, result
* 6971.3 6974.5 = 37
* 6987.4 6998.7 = 32.72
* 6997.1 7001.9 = 33.04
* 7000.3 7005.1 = 34.38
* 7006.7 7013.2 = 36.24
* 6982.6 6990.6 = 39.08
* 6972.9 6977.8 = 35.65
